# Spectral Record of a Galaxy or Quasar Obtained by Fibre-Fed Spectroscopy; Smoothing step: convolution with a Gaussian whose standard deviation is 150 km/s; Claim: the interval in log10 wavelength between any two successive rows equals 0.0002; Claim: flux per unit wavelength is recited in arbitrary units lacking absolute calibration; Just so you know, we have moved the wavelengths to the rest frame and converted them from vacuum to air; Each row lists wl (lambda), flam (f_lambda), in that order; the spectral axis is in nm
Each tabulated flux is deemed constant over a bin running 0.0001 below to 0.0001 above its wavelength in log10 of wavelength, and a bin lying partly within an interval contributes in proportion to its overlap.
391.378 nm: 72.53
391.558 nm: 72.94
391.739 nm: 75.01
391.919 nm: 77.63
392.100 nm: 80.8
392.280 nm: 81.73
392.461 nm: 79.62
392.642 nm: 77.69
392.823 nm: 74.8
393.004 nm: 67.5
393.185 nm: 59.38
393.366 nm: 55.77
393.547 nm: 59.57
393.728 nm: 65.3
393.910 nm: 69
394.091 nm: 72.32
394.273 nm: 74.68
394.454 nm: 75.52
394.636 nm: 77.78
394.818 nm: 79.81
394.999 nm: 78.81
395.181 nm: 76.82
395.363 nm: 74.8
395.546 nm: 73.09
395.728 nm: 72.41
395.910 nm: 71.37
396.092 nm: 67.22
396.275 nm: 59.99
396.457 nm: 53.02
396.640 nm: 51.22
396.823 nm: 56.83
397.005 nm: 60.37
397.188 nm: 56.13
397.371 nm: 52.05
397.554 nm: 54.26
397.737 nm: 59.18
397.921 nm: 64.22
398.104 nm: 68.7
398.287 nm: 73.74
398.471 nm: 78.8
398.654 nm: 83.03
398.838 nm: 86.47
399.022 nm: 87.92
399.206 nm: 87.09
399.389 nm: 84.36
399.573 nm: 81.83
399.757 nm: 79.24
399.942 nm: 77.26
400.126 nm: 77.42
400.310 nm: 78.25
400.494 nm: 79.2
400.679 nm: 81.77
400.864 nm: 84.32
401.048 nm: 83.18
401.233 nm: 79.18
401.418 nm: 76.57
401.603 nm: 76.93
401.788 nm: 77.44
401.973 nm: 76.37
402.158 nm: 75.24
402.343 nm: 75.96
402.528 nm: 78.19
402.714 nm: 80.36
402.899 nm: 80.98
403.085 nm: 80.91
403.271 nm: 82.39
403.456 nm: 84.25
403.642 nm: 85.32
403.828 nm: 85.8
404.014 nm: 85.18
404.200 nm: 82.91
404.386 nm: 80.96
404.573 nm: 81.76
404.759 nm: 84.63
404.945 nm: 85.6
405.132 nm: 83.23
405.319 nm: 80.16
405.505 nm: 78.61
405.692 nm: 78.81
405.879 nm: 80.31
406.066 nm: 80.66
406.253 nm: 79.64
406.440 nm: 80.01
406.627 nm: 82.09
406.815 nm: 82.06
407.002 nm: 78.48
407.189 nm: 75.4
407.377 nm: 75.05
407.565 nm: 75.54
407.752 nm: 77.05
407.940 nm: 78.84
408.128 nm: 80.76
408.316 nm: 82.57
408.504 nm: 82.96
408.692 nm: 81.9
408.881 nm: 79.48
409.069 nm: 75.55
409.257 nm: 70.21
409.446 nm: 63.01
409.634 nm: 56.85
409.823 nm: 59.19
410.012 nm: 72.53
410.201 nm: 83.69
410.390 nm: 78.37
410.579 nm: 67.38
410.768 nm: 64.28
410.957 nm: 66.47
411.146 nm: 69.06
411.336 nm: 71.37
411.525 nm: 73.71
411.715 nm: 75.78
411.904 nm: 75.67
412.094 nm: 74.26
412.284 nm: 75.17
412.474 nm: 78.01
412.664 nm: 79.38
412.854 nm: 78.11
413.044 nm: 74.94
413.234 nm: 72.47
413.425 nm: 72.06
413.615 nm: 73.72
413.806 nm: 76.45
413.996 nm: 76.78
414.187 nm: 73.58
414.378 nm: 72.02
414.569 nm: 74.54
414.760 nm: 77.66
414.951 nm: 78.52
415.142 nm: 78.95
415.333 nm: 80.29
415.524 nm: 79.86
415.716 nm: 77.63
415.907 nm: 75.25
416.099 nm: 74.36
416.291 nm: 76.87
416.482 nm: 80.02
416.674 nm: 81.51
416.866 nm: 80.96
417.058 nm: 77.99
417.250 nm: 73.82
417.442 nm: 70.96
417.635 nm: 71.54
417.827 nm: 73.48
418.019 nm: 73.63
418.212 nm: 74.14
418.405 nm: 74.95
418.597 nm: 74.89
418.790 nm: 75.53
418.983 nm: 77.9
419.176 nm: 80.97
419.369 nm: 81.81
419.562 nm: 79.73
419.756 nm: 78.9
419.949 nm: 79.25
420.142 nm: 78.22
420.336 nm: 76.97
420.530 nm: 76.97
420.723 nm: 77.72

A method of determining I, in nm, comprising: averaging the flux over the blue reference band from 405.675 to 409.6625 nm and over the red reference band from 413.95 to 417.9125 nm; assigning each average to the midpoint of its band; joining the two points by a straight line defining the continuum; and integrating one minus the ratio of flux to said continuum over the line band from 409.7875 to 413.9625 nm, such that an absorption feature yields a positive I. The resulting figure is 0.19 nm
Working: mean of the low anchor 77.4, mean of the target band 73.5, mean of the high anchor 76.5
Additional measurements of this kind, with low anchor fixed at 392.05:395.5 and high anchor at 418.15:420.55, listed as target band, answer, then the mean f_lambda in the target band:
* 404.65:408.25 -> -0.22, 79.9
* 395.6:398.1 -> 0.44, 60.4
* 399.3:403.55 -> -0.31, 79.6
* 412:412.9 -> -0.01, 76.9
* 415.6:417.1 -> -0.02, 78.1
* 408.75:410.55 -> 0.11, 71.1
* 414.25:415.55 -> -0.01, 77.2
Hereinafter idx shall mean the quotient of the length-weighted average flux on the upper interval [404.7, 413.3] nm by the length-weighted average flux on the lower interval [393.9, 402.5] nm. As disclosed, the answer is 1.0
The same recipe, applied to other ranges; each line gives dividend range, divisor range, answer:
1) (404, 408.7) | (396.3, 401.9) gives 1.10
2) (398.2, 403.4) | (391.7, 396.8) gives 1.14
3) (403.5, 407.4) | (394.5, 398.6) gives 1.22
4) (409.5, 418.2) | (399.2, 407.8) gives 0.93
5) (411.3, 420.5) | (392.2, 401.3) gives 1.06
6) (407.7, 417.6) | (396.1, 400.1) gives 1.08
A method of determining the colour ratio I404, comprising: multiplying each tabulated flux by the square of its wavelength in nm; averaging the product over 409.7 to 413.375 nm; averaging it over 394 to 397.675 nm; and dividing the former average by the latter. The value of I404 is 1.2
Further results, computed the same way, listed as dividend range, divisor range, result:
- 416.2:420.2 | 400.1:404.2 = 1.04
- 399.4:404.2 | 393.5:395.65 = 1.13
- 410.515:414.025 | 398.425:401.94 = 0.96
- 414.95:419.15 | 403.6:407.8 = 1.00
